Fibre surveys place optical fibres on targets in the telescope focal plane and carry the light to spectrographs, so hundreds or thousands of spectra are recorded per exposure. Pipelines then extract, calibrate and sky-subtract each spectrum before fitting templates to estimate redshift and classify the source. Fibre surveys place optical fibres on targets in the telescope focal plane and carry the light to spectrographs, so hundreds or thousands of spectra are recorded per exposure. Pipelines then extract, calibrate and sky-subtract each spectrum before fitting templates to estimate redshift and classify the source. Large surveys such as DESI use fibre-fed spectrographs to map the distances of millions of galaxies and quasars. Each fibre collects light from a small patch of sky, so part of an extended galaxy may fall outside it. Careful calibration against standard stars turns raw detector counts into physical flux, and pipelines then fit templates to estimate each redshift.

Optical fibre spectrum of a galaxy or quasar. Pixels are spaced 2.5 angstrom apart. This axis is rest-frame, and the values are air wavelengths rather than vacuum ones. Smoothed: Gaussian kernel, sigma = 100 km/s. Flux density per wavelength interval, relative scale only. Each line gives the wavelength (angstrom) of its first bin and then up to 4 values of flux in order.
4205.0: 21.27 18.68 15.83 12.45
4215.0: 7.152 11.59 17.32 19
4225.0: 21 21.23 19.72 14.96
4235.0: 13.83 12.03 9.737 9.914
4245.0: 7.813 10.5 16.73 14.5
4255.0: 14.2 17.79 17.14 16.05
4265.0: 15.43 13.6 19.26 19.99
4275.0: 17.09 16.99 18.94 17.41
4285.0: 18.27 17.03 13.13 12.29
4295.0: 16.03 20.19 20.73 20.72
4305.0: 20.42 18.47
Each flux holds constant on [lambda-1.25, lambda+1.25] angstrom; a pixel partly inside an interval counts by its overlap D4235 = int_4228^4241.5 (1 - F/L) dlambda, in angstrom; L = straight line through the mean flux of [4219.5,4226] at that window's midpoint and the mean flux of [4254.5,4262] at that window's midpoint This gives 3.0 angstrom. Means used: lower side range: 19.2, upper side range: 16.6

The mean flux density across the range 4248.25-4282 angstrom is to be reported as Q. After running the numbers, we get 16.7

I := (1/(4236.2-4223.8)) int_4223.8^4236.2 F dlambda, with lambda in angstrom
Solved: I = 18.2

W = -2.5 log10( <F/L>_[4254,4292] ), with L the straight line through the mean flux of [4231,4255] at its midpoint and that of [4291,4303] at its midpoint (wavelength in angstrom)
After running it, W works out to -0.10 mag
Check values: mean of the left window 12.4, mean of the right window 17.7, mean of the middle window 16.7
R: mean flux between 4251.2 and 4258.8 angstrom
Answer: 15.5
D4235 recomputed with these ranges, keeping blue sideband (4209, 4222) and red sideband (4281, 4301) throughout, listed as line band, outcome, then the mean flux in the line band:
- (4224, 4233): -3.7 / 19.5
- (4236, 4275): 2.1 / 14.4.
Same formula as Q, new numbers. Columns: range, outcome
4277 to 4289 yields 17.7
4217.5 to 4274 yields 15.5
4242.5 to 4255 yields 12.3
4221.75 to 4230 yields 20.4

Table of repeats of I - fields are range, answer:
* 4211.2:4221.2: 12.1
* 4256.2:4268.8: 16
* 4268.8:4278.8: 18.3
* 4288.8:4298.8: 15.4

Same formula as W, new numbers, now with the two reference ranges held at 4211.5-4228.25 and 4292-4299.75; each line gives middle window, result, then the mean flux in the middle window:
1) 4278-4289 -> -0.05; 17.7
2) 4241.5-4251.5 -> 0.38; 11.4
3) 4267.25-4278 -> -0.07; 17.8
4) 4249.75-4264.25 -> 0.02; 16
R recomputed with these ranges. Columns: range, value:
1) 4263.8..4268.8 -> 14.6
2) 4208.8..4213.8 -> 14.1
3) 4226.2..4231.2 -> 20.5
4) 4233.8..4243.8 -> 11.3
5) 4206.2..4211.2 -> 17.3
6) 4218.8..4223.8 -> 18.2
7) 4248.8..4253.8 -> 15.6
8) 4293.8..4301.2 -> 19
